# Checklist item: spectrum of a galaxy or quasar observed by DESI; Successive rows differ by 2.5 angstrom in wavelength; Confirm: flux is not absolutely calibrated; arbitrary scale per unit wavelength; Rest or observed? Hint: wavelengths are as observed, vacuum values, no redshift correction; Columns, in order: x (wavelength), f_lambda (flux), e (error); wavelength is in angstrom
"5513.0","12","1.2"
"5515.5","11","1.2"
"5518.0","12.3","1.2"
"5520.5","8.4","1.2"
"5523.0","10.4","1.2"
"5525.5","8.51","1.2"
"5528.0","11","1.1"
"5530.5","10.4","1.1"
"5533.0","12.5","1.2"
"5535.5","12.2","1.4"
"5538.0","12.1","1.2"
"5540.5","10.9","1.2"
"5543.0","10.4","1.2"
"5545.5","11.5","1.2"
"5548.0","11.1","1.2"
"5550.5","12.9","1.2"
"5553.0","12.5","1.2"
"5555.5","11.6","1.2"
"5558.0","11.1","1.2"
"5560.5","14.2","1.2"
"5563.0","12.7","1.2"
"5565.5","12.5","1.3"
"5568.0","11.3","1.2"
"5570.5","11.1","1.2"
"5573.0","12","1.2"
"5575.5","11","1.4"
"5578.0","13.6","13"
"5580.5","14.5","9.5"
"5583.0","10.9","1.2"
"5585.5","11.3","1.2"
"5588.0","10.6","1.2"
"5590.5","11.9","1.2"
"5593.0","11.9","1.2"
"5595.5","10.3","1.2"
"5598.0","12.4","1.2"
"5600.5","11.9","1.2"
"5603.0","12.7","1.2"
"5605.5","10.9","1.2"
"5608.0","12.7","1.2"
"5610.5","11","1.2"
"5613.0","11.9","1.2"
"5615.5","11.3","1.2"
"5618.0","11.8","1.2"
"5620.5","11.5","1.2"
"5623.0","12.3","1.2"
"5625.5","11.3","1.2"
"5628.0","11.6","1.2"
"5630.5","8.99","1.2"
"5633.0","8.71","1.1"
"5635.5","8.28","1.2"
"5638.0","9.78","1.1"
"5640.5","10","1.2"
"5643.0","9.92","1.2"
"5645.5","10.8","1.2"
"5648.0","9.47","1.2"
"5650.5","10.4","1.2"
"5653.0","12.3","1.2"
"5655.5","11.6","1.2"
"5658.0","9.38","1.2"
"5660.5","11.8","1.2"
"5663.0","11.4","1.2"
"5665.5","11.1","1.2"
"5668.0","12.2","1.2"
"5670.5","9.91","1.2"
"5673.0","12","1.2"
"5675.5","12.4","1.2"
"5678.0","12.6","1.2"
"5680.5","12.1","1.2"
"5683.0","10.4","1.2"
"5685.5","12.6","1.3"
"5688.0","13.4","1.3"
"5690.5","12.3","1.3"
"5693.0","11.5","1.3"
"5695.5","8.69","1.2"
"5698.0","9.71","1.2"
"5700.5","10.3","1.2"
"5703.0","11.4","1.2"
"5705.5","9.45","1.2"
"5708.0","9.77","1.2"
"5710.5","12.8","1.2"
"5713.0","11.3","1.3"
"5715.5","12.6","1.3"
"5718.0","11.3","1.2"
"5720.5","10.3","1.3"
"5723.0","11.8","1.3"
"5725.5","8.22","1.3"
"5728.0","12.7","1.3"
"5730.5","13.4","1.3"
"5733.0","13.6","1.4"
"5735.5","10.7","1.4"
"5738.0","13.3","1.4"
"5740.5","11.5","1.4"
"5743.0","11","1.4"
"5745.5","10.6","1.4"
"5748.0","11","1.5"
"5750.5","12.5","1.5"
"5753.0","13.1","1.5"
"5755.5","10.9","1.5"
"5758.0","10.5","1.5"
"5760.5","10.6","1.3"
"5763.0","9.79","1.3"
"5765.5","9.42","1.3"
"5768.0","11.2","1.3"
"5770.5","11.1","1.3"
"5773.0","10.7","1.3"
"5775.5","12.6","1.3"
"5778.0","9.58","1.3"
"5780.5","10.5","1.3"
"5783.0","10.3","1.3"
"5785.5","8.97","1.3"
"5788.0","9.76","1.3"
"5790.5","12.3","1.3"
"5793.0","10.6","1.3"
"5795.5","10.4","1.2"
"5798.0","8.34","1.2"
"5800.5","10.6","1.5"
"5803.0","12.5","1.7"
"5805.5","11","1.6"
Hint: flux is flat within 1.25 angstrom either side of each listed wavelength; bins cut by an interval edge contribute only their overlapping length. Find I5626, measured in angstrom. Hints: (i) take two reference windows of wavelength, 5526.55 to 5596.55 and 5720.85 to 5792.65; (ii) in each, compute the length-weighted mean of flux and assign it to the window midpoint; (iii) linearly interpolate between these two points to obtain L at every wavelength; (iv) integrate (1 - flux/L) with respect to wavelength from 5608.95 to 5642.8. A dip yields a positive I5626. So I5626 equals 2.7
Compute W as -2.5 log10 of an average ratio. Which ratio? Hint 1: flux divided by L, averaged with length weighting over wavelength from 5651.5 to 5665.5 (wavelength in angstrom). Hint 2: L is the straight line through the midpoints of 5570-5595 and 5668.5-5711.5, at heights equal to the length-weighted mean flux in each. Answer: 0.02 mag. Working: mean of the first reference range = 11.9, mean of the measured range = 11.3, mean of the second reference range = 11.3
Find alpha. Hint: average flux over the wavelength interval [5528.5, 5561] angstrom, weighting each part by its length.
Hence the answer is 11.7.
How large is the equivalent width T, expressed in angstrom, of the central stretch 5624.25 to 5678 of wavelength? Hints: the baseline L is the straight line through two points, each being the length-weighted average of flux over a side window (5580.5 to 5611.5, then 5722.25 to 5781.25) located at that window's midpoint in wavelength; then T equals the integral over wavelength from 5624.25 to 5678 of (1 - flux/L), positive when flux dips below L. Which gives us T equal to 3.9 angstrom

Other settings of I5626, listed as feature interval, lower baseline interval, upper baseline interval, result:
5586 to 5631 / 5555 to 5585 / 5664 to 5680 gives 1.8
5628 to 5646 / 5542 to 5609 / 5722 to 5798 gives 3.1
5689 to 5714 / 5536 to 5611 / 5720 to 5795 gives 1.3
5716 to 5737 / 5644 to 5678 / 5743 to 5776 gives -0.9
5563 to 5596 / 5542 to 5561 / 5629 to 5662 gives -1.4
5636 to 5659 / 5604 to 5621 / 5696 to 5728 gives 2.0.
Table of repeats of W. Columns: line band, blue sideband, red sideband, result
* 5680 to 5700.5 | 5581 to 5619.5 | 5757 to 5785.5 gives -0.02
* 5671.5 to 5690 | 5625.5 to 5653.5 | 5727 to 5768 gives -0.15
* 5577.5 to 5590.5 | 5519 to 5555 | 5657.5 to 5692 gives -0.07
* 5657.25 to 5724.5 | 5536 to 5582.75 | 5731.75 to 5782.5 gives 0.02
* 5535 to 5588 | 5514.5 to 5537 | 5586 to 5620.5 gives -0.07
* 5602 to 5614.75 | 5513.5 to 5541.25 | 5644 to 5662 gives -0.09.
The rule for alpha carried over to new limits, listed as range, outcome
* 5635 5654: 10.2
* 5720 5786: 11.1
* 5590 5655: 11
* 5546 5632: 11.8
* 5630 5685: 10.8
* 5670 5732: 11.3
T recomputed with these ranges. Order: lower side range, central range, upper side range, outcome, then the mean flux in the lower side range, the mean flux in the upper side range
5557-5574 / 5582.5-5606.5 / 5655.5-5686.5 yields 0.9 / 12.1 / 11.5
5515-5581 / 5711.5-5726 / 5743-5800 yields -0.3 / 11.6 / 10.7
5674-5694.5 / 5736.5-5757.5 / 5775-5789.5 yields -1.5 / 12.1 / 10.2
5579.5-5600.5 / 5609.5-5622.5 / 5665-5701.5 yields 0.1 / 11.7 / 11.4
